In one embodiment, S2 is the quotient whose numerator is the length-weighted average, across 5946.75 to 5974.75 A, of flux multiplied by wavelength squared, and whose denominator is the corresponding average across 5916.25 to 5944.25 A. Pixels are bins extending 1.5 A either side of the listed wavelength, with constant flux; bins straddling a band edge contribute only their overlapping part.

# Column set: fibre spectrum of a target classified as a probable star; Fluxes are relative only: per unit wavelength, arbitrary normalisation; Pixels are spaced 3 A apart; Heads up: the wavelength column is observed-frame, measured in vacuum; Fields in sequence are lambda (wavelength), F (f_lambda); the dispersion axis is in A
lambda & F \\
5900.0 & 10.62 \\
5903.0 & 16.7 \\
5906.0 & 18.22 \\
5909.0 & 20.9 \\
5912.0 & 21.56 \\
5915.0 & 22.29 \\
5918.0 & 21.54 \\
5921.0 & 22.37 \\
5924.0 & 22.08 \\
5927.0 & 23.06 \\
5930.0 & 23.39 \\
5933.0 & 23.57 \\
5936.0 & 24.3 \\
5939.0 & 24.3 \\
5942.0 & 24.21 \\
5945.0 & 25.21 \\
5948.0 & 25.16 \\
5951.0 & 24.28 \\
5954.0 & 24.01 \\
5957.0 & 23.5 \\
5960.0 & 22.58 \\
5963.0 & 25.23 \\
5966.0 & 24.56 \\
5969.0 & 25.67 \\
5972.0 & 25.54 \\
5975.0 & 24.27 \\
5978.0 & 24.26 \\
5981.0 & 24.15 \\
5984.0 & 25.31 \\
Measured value 1.06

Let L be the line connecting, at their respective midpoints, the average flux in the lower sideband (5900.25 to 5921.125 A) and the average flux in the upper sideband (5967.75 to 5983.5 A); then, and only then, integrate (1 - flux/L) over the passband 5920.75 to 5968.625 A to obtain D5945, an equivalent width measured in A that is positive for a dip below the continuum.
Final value -3.33 A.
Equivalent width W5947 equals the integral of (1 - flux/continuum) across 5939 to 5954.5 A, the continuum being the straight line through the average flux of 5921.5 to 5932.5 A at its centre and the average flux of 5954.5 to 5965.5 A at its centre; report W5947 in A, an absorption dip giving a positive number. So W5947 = -0.7 A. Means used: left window 22.9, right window 23.9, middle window 24.6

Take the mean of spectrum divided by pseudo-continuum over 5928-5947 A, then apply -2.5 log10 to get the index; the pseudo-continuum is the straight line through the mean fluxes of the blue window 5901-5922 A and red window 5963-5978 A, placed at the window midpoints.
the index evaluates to -0.09 mag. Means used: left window 20.2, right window 25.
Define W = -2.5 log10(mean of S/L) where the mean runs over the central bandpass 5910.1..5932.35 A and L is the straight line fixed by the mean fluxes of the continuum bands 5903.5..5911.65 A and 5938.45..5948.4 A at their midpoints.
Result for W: -0.04 mag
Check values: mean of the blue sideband 19.5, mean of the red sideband 24.7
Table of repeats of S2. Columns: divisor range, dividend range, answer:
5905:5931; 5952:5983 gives 1.14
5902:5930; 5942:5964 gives 1.16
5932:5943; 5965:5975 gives 1.05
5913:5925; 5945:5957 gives 1.12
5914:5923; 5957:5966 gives 1.10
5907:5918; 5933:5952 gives 1.16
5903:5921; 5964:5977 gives 1.23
